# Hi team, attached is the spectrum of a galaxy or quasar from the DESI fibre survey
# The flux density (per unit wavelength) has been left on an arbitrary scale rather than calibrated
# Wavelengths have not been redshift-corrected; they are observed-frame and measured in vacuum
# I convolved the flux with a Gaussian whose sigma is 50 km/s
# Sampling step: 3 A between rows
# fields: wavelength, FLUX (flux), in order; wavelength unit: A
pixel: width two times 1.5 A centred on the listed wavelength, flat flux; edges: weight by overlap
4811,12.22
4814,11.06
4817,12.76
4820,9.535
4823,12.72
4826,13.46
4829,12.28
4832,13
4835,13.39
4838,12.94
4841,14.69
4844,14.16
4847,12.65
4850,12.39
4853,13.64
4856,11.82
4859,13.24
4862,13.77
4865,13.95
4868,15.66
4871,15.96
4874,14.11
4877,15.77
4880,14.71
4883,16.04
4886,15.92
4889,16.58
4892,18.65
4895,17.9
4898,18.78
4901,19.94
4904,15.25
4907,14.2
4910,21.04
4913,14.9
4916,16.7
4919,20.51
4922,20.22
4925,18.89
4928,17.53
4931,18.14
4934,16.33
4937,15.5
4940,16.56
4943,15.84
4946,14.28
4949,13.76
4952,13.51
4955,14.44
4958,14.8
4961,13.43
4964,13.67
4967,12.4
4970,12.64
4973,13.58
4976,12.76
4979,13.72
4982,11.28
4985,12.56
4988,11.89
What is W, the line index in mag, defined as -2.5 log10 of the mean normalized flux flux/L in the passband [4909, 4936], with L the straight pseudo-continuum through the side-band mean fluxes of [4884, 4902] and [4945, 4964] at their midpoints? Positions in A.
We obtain -0.14 mag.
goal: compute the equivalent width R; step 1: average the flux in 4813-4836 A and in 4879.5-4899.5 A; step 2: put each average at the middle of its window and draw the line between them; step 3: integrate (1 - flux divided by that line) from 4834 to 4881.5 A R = 2.5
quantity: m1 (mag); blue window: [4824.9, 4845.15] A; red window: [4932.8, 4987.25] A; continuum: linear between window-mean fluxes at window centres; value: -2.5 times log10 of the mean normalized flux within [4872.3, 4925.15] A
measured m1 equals -0.25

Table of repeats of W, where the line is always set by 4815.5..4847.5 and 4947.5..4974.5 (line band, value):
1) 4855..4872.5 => -0.09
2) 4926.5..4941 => -0.24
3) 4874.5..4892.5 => -0.21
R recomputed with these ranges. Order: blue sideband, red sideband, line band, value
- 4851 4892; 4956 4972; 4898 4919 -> -4.59 A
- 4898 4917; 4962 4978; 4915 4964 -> -3.53 A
